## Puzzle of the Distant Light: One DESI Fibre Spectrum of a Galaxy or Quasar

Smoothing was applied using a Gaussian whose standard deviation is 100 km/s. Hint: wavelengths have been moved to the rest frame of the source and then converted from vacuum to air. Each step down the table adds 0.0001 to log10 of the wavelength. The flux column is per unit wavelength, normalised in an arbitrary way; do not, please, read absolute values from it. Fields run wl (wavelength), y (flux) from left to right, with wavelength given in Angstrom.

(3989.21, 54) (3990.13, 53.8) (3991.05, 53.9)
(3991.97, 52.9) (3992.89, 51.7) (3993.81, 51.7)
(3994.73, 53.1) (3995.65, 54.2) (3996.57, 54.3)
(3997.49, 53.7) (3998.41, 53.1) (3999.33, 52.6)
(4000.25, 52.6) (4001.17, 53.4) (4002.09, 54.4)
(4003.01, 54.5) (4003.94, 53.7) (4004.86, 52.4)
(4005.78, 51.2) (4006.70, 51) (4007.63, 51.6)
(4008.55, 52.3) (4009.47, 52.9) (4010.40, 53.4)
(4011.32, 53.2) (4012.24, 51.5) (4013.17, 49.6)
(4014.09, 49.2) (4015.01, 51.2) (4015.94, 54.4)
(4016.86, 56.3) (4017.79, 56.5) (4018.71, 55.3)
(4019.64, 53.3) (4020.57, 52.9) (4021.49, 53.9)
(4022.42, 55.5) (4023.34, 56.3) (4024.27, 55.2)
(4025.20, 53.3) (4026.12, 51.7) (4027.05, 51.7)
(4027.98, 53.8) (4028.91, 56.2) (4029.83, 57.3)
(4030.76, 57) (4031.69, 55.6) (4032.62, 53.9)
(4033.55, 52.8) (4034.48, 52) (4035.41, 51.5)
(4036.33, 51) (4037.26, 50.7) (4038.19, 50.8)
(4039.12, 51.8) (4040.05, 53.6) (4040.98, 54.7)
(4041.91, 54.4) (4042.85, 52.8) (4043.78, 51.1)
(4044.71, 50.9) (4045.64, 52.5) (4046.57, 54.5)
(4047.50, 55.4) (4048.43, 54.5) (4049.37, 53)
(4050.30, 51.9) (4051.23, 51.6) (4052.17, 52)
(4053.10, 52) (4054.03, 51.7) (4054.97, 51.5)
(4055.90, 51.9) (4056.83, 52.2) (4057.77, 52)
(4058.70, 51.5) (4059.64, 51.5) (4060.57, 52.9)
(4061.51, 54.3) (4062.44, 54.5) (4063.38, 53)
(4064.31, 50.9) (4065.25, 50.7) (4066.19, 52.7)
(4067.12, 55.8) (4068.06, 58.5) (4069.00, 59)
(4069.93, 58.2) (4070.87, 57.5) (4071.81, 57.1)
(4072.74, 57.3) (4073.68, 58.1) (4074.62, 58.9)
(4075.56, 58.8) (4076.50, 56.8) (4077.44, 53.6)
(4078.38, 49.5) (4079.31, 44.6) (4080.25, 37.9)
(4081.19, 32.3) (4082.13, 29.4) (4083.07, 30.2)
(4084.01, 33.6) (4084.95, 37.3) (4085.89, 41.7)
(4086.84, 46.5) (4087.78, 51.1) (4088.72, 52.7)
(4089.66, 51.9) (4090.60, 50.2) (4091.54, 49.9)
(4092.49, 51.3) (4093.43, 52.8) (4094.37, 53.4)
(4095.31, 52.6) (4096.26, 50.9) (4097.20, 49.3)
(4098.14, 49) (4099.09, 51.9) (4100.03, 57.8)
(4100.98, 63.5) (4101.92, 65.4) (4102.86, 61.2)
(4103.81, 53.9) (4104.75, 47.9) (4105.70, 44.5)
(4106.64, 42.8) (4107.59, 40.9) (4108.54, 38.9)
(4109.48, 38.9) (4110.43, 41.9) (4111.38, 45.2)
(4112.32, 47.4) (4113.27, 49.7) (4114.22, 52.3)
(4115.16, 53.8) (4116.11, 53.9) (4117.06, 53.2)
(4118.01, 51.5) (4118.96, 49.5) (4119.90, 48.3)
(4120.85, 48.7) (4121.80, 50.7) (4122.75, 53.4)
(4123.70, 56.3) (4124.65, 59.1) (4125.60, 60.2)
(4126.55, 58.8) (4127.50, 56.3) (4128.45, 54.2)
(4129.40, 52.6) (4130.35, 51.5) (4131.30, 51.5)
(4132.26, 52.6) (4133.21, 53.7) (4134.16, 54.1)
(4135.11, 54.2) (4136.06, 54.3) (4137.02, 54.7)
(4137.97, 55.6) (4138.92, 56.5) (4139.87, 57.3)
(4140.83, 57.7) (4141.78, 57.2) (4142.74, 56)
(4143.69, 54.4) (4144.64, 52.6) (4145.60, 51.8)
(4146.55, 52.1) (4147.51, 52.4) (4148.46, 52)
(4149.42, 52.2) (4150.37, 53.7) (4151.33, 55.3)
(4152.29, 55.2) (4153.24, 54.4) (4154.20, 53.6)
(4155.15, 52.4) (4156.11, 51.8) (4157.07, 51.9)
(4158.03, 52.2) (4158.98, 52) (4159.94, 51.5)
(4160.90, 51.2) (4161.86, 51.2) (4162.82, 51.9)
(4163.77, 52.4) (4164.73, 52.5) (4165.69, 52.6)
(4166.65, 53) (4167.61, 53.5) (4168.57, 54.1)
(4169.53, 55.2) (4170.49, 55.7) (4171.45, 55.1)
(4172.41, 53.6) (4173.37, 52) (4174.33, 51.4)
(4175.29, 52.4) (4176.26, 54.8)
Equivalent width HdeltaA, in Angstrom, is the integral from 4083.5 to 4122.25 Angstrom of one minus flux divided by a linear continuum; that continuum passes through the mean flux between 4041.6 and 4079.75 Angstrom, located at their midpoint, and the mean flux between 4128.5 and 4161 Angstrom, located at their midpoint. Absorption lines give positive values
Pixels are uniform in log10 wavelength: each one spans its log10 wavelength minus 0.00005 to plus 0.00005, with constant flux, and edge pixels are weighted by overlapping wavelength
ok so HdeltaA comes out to 3.0 Angstrom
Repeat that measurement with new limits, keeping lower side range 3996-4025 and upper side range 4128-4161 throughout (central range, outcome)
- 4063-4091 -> 2.1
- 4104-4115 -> 1.7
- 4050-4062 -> 0.3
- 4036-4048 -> 0.2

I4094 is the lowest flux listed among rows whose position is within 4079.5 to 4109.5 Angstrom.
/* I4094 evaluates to 29.4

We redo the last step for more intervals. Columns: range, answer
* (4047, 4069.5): 50.7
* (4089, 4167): 38.9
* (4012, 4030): 49.2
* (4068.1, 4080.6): 37.9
